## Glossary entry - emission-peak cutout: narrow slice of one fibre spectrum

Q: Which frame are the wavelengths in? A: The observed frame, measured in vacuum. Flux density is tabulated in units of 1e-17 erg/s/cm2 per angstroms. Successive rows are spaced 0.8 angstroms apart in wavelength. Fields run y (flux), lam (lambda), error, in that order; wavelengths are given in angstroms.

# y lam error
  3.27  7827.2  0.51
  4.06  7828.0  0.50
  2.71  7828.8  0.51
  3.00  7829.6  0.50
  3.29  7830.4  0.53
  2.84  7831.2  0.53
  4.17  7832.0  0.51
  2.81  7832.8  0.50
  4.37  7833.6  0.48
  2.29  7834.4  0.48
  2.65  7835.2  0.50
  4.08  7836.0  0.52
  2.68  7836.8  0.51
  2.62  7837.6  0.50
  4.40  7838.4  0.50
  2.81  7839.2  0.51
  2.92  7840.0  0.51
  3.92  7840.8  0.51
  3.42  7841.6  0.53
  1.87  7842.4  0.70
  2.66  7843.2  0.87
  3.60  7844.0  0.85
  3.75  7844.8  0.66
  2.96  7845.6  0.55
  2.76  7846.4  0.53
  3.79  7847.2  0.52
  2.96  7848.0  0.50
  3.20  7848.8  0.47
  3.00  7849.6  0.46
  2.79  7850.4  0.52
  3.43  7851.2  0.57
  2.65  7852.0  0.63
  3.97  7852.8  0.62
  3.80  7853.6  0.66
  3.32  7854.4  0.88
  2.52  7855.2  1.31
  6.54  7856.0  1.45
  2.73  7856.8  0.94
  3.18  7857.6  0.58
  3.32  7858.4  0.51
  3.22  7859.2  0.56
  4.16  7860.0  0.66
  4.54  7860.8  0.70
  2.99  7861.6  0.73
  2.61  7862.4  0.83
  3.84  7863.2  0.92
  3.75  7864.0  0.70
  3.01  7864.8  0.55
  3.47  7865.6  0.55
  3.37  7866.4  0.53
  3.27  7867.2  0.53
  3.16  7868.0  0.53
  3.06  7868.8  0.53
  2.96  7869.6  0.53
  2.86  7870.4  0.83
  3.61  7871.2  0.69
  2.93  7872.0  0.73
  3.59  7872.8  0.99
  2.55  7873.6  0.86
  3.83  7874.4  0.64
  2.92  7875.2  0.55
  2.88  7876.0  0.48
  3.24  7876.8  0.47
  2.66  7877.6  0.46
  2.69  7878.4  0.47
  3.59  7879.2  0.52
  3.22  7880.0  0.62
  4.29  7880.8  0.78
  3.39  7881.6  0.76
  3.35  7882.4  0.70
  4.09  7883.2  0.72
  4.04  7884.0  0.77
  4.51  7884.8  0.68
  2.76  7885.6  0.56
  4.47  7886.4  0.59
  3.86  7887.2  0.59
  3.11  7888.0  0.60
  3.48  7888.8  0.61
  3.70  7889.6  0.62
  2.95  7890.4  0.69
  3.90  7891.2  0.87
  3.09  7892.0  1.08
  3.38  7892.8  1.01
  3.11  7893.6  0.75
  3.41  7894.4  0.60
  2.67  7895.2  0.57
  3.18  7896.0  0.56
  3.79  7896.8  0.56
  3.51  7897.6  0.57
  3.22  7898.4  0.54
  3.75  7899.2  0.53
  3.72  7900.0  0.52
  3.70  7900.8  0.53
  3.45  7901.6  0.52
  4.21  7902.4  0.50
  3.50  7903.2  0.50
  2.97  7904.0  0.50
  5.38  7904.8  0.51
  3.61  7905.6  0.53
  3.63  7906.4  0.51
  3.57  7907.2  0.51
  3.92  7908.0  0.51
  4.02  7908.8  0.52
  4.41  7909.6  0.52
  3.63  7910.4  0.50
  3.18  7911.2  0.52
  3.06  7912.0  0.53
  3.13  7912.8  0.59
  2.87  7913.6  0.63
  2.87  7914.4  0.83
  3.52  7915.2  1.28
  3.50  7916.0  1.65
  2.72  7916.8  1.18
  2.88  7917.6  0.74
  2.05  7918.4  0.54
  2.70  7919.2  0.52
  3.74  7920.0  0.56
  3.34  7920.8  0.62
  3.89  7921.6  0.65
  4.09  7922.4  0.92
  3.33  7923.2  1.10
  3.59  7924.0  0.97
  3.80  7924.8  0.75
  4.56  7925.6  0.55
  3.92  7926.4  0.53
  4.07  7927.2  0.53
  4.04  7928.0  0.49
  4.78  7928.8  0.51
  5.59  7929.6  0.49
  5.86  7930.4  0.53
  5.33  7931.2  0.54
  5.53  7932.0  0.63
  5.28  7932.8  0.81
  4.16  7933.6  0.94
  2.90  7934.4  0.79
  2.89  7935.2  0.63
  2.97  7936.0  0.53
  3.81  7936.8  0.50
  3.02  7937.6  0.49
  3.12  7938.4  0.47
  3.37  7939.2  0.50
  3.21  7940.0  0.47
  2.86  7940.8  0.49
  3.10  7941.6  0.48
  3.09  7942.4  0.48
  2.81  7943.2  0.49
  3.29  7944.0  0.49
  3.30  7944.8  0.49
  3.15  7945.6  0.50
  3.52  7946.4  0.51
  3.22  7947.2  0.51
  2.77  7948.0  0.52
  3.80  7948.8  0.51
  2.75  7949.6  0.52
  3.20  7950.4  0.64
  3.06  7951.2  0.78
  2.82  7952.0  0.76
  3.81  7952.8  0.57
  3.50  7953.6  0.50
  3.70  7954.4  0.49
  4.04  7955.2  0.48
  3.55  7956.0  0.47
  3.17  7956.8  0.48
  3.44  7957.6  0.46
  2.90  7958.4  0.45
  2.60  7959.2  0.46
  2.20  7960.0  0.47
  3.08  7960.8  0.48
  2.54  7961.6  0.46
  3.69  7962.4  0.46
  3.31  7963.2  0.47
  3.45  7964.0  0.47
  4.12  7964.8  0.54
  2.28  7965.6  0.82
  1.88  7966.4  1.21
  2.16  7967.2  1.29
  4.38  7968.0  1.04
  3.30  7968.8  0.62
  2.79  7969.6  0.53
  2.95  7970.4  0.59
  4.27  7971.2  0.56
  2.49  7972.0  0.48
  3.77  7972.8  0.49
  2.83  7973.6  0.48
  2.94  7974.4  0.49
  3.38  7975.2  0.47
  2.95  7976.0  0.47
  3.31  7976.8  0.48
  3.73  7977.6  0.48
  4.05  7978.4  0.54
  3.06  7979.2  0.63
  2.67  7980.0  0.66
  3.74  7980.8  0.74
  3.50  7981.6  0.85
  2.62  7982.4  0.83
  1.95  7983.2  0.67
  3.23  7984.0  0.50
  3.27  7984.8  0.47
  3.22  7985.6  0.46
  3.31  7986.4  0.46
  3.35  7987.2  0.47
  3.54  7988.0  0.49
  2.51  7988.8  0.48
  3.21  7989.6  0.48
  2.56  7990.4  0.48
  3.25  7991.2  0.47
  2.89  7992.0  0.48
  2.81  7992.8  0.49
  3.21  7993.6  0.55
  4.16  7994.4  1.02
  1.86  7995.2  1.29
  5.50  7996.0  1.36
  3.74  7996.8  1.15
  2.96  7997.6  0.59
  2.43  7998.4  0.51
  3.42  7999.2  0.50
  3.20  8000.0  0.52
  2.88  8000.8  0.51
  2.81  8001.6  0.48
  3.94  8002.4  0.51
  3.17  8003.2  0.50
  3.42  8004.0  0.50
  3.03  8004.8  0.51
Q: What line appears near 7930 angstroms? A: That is [N II] 6583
